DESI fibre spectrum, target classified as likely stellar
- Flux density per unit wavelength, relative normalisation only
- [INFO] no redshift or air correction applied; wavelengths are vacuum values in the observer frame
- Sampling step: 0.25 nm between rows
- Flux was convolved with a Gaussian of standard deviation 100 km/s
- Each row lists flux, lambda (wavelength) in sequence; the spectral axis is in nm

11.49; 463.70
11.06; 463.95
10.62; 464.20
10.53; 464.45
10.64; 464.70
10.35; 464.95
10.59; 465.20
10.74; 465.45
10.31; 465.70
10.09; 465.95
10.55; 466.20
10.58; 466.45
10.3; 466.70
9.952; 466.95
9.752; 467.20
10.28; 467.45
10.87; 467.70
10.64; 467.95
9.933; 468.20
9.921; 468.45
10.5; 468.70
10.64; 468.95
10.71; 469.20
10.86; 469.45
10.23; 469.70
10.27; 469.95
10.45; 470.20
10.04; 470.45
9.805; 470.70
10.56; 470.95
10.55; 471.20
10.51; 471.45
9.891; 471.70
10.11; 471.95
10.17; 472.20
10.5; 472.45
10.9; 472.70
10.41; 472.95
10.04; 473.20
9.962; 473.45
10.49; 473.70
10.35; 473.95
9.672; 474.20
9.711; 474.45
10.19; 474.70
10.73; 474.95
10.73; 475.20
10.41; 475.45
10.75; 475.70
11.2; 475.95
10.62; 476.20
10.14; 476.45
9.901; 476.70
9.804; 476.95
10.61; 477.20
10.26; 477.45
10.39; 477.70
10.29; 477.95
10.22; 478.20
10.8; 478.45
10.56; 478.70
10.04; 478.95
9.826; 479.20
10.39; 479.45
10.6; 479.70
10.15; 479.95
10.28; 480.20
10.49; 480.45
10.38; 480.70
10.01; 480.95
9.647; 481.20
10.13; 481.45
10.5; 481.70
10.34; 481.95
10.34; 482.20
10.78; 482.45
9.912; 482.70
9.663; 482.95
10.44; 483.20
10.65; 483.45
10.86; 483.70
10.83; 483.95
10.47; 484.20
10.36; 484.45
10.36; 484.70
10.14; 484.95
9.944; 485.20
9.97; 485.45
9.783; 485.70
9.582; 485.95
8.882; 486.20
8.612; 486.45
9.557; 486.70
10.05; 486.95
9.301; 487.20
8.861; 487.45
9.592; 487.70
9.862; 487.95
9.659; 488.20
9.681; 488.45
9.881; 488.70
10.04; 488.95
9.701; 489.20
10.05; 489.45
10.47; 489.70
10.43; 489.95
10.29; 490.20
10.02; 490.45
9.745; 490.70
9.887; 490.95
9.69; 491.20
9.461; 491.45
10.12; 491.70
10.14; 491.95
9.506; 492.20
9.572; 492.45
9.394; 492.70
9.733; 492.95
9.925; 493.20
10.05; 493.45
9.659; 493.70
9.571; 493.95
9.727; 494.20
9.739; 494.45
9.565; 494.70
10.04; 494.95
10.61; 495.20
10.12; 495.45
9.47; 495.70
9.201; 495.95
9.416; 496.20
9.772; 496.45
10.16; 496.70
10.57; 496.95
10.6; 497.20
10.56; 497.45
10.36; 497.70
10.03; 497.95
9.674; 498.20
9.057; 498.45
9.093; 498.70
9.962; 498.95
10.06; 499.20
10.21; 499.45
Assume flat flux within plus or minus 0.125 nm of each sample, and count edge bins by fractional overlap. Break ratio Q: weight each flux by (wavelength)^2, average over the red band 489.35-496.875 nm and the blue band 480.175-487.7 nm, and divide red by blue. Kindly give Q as 1.02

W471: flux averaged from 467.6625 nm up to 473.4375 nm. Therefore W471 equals 10.4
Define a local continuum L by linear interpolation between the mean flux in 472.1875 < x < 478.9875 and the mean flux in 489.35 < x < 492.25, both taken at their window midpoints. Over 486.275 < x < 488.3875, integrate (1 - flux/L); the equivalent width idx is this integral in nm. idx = 0.136 nm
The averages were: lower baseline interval 10.4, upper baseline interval 10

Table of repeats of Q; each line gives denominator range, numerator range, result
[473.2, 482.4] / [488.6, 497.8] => 1.03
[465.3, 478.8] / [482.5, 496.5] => 1.02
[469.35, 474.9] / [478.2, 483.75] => 1.04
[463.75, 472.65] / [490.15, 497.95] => 1.06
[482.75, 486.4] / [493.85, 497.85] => 1.03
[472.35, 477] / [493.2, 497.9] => 1.05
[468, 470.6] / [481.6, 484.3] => 1.07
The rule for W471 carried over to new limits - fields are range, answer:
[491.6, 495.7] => 9.83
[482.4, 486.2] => 10.2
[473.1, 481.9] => 10.3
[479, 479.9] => 10.2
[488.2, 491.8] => 9.95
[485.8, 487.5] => 9.29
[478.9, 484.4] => 10.3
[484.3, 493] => 9.78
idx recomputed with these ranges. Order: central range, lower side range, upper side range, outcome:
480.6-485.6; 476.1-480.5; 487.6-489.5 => -0.11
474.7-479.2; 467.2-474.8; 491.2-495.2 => -0.11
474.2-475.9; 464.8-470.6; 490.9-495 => -0.04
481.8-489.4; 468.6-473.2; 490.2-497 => 0.06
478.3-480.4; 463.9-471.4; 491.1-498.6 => -0.04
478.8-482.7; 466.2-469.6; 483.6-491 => -0.07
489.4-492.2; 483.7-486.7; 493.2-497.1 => -0.03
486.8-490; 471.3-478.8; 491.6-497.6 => 0.07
